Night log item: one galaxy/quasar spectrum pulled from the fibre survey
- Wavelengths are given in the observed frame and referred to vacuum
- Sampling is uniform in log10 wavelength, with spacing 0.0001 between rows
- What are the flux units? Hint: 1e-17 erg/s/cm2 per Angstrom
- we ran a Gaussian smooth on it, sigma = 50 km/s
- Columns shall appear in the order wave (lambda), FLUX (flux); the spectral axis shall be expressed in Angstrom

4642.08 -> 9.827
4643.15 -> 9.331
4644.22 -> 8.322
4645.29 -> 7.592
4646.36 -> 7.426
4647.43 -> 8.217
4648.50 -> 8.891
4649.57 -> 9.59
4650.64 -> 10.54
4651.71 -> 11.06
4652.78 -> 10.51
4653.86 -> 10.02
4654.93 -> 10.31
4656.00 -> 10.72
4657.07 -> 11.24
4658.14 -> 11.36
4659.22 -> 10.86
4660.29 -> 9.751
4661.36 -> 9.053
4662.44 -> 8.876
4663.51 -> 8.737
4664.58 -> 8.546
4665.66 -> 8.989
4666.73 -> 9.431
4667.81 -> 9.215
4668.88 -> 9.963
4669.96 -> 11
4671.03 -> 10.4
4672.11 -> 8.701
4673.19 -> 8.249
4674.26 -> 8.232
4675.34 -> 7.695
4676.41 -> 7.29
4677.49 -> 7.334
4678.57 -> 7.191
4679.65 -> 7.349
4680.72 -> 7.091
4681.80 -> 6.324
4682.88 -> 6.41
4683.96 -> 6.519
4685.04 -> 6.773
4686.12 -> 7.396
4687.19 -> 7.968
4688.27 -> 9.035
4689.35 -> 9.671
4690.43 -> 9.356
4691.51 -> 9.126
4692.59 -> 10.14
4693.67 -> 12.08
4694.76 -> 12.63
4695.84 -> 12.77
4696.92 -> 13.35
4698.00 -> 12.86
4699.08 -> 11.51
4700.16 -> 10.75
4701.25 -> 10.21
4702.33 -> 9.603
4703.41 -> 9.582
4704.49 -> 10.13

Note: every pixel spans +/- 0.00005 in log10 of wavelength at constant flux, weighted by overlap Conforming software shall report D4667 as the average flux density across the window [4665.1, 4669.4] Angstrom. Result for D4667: 9.39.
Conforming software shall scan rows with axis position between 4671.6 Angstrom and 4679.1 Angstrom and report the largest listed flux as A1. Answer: 8.701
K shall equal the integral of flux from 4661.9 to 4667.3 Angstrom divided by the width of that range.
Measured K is 8.91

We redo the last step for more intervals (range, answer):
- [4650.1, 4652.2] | 10.8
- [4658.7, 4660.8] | 10.3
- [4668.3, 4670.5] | 10.5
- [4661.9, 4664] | 8.81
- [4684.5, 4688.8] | 7.8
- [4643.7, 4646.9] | 7.78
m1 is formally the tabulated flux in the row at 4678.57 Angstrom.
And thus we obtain 7.191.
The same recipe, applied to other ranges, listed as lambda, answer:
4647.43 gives 8.217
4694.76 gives 12.63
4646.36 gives 7.426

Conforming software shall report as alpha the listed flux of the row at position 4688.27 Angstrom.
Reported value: 9.035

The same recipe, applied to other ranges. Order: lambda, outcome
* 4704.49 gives 10.13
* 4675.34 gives 7.695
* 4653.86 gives 10.02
